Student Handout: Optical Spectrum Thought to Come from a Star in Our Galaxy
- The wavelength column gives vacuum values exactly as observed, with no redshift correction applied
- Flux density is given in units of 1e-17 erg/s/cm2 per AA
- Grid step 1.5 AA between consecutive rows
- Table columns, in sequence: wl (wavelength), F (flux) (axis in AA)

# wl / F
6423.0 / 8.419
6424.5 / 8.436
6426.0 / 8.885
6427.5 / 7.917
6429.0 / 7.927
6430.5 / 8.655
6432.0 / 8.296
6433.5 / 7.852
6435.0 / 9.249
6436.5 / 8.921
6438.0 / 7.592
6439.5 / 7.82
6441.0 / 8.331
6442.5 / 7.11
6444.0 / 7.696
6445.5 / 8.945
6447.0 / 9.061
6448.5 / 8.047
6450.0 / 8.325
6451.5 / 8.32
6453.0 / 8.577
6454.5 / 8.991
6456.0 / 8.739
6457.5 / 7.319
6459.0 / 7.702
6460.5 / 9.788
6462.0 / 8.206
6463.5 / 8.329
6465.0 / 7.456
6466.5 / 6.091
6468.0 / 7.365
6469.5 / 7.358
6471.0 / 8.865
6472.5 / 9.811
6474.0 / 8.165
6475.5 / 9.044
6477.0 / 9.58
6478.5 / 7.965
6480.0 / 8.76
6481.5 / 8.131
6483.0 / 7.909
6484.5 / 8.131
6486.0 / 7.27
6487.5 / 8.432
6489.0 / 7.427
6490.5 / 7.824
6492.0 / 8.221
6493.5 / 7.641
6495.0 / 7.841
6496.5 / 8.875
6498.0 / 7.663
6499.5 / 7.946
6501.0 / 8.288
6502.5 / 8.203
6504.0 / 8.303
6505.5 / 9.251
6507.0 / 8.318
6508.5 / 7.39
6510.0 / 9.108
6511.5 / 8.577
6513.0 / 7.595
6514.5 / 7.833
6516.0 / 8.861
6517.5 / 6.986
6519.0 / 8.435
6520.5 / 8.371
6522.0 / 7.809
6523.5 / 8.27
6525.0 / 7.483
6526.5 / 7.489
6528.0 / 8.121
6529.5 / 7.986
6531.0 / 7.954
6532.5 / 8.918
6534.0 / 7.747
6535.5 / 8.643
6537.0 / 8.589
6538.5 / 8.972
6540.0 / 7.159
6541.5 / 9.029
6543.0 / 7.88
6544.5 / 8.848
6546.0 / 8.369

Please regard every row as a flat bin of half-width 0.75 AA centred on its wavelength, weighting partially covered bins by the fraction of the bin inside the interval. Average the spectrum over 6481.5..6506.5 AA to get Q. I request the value 8.08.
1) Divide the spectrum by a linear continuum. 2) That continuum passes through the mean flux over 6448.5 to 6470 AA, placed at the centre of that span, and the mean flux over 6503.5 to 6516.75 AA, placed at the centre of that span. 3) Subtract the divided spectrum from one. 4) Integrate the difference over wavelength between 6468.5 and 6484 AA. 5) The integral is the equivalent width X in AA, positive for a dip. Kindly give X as -0.7 AA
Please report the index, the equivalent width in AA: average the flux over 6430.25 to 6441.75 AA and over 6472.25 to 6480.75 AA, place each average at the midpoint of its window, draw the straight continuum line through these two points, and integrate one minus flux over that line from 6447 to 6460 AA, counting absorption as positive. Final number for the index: 0.3 AA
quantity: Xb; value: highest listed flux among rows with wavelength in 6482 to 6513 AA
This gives 9.251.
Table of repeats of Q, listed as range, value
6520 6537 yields 8.09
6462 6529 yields 8.11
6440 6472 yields 8.14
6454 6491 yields 8.18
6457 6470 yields 7.75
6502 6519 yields 8.23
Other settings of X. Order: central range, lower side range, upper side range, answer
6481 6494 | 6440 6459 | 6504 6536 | 0.50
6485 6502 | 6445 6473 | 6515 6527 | 0.30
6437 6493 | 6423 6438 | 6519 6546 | 1.08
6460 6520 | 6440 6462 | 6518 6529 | -0.23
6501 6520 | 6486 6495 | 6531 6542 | -0.37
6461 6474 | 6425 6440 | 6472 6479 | 1.21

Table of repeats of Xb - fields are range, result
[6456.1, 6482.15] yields 9.811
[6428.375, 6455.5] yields 9.249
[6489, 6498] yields 8.875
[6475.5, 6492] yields 9.58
